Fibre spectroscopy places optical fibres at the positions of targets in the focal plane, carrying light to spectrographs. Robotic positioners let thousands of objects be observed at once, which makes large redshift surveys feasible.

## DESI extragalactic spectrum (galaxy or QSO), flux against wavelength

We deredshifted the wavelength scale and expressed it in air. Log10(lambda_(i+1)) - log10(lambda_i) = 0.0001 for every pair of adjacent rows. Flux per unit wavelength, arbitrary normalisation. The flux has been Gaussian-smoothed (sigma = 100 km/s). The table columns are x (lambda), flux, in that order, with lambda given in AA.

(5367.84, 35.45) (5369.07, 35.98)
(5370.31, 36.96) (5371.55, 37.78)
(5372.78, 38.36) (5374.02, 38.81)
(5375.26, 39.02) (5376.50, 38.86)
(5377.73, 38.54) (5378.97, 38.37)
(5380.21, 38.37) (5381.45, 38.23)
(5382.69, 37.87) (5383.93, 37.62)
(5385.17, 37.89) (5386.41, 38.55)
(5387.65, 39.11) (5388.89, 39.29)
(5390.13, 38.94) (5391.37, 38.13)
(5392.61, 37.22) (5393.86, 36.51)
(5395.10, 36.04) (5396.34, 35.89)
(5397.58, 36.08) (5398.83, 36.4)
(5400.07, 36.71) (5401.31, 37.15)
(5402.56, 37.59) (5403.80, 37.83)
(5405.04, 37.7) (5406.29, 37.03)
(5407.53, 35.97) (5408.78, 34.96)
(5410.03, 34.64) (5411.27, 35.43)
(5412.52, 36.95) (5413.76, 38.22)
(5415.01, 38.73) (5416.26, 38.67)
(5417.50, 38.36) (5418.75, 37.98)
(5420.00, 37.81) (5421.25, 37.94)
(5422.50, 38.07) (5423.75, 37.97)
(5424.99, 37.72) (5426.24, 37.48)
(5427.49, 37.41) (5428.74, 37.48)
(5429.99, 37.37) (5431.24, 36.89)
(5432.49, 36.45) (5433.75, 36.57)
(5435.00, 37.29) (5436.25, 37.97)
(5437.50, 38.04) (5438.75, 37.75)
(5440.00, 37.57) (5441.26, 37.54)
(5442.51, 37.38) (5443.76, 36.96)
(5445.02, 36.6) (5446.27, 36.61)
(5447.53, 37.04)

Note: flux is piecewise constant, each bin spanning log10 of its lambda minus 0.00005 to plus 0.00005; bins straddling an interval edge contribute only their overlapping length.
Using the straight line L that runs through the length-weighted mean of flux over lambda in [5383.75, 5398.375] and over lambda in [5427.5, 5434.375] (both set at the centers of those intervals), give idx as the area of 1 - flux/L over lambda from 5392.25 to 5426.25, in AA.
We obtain 0.2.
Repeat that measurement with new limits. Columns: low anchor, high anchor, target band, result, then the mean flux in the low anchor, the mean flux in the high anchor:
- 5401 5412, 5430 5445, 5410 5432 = -0.45 AA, 36.4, 37.3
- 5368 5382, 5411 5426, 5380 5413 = 0.68 AA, 38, 37.9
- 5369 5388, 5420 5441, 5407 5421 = 0.23 AA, 38.2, 37.5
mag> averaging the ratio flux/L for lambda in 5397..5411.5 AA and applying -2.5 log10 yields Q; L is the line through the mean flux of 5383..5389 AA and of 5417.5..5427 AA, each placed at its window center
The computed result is 0.05 mag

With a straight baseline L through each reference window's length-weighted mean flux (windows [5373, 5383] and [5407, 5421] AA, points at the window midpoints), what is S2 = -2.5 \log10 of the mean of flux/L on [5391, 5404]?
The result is 0.03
